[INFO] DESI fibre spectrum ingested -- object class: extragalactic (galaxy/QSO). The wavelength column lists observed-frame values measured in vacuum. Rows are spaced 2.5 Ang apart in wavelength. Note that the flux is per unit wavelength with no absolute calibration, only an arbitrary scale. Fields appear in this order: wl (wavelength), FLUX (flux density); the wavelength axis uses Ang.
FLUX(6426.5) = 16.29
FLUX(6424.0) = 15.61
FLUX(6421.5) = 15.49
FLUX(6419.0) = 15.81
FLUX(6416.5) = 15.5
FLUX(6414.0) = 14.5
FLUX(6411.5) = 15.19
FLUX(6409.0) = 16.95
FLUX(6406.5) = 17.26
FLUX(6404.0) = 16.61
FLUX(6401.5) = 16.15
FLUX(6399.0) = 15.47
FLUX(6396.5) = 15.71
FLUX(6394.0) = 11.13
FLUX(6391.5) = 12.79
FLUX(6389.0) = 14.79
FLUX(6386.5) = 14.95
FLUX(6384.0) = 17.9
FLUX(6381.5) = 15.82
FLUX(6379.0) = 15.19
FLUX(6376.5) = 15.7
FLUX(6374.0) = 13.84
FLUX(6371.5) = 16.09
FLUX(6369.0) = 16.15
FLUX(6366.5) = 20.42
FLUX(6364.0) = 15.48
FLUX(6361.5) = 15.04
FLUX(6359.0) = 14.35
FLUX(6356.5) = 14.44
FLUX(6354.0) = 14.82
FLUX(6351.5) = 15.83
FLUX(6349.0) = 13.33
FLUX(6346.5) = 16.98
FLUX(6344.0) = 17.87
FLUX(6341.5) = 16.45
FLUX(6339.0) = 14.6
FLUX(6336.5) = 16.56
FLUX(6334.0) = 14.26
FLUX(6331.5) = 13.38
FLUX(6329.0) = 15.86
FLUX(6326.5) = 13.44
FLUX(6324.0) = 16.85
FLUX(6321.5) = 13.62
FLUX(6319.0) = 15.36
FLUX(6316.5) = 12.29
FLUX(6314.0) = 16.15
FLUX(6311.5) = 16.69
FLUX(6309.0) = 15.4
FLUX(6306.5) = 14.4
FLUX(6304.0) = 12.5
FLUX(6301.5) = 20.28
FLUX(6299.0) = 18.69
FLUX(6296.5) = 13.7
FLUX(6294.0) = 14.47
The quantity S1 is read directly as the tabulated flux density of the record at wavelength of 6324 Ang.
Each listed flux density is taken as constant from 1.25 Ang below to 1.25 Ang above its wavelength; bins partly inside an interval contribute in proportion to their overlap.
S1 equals 16.85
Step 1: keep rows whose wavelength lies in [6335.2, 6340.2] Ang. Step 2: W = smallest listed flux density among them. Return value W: 14.6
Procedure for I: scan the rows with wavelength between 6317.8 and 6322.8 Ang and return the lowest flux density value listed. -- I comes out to 13.62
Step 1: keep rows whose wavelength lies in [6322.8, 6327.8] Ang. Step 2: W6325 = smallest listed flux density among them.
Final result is 13.44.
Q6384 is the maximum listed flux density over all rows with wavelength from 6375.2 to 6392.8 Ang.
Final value 17.9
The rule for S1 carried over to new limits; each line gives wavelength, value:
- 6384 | 17.9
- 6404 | 16.61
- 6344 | 17.87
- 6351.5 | 15.83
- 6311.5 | 16.69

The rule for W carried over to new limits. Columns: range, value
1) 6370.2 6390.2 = 13.84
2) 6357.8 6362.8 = 14.35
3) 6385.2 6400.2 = 11.13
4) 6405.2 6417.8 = 14.5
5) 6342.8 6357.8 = 13.33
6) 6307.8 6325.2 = 12.29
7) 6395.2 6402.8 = 15.47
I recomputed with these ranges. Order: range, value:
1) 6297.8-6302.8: 18.69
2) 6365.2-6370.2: 16.15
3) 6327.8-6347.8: 13.38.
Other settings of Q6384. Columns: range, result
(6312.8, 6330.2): 16.85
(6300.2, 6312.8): 20.28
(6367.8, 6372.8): 16.15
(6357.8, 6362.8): 15.04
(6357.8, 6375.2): 20.42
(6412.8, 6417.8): 15.5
